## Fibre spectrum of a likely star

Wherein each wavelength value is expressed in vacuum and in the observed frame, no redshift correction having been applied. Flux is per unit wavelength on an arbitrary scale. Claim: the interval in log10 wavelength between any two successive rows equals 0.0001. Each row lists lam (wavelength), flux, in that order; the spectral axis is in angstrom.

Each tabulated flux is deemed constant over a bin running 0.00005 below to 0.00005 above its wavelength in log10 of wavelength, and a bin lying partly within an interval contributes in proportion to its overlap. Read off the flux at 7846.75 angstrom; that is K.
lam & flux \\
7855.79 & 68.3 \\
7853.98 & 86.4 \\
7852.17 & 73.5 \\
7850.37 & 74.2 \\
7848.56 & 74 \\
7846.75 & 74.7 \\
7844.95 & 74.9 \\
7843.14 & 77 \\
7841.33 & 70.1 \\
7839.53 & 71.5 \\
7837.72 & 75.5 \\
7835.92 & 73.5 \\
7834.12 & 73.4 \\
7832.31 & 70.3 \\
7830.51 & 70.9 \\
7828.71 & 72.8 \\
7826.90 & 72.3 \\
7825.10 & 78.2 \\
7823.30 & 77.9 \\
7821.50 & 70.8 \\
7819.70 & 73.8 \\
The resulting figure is 74.7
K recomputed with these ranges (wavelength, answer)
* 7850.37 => 74.2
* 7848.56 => 74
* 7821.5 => 70.8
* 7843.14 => 77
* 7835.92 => 73.5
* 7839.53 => 71.5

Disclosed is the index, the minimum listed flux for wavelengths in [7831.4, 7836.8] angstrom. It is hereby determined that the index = 70.3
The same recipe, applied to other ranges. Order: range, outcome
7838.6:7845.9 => 70.1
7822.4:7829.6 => 72.3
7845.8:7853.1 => 73.5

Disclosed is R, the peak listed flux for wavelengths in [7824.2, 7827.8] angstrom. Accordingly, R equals 78.2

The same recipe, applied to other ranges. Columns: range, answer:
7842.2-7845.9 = 77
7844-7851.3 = 74.9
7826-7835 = 73.4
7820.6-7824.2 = 77.9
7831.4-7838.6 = 75.5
